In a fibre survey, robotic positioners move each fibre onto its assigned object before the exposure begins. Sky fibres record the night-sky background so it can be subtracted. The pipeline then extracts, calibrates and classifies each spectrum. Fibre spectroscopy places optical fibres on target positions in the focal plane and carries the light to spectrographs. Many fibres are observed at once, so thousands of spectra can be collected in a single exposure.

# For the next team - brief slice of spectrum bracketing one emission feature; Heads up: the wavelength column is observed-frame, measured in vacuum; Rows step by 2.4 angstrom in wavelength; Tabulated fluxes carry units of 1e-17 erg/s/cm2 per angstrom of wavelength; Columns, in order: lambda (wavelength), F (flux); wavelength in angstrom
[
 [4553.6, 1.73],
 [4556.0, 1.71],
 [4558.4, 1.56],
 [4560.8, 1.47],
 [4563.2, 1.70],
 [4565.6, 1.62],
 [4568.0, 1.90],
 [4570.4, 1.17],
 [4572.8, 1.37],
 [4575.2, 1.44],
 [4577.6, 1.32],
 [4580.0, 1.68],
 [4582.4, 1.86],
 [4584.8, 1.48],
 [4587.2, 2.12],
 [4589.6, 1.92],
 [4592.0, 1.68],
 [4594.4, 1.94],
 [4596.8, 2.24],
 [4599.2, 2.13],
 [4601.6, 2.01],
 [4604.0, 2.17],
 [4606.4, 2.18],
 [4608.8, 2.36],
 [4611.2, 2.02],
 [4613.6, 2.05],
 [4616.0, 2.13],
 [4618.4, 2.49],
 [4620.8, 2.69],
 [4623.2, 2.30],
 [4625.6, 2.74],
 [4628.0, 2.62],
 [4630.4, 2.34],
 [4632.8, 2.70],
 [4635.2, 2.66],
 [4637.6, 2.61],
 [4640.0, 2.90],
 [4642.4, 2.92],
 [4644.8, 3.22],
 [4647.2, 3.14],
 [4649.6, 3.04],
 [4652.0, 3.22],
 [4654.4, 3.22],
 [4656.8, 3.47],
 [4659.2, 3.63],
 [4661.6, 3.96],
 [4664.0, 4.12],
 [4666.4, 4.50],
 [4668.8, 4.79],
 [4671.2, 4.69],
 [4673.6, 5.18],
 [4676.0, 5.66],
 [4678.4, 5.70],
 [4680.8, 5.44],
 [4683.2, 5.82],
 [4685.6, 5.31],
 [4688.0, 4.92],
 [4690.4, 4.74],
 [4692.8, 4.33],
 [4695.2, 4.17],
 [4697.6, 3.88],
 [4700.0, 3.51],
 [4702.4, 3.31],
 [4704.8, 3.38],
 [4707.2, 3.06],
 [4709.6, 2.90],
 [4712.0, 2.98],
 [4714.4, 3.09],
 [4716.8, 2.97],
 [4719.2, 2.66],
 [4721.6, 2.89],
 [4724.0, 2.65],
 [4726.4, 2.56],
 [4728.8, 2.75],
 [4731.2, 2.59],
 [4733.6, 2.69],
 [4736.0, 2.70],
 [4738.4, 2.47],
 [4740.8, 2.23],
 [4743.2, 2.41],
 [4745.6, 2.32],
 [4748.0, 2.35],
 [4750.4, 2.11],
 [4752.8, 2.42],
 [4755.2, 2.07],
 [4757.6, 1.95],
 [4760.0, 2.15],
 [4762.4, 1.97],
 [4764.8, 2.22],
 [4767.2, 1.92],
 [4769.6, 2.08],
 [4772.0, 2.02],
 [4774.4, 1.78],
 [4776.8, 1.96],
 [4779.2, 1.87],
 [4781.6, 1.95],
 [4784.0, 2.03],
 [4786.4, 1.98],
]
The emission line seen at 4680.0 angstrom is C IV 1549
